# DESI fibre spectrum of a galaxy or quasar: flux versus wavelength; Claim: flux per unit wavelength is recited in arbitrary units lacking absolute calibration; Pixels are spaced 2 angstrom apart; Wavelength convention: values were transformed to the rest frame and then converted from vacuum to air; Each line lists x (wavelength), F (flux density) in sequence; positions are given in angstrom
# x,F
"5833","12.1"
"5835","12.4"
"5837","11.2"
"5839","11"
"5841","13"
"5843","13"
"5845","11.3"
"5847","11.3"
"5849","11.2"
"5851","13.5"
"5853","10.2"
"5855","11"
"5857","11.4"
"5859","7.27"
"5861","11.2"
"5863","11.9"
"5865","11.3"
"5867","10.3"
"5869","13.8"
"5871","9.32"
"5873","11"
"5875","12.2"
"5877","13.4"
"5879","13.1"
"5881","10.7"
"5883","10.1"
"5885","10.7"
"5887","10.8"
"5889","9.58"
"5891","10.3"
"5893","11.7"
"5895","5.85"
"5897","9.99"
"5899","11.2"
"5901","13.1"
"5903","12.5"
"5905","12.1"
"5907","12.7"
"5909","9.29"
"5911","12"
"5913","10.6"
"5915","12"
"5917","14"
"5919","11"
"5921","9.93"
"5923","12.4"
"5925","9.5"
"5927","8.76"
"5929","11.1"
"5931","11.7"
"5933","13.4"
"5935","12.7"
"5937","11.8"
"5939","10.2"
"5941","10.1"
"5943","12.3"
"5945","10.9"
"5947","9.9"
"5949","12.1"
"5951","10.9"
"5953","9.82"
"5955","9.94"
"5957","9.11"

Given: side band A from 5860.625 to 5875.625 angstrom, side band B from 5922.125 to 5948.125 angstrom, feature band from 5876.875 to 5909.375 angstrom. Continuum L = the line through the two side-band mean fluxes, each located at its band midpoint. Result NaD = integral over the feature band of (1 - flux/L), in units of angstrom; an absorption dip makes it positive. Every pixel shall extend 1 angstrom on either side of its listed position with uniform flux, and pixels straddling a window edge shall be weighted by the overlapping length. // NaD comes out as 0.9 angstrom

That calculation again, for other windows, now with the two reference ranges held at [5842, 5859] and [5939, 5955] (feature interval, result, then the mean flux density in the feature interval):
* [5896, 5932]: -1.2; 11.3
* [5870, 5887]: -0.2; 11.3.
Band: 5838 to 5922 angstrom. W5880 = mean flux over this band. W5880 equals 11.2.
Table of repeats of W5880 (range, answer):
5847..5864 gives 11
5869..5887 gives 11.4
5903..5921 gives 11.7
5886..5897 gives 9.68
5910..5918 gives 12.2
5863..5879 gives 11.7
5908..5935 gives 11.3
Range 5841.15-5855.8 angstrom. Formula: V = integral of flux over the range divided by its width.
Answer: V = 11.7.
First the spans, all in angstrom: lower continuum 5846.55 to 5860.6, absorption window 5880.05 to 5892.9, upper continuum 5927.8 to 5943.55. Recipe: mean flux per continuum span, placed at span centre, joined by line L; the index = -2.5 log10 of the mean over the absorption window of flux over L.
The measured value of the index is 0.07 mag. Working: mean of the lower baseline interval 10.8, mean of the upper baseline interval 11.6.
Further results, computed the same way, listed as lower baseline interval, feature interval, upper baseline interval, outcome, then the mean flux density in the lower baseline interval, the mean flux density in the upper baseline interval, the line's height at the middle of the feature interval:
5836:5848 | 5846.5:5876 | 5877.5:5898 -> 0.01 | 11.8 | 10.4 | 11.2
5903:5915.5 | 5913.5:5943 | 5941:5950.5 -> 0.00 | 11.5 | 11.2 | 11.3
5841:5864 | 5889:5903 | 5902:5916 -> 0.11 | 11.3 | 11.6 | 11.5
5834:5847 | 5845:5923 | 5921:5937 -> 0.04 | 11.9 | 11.3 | 11.6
